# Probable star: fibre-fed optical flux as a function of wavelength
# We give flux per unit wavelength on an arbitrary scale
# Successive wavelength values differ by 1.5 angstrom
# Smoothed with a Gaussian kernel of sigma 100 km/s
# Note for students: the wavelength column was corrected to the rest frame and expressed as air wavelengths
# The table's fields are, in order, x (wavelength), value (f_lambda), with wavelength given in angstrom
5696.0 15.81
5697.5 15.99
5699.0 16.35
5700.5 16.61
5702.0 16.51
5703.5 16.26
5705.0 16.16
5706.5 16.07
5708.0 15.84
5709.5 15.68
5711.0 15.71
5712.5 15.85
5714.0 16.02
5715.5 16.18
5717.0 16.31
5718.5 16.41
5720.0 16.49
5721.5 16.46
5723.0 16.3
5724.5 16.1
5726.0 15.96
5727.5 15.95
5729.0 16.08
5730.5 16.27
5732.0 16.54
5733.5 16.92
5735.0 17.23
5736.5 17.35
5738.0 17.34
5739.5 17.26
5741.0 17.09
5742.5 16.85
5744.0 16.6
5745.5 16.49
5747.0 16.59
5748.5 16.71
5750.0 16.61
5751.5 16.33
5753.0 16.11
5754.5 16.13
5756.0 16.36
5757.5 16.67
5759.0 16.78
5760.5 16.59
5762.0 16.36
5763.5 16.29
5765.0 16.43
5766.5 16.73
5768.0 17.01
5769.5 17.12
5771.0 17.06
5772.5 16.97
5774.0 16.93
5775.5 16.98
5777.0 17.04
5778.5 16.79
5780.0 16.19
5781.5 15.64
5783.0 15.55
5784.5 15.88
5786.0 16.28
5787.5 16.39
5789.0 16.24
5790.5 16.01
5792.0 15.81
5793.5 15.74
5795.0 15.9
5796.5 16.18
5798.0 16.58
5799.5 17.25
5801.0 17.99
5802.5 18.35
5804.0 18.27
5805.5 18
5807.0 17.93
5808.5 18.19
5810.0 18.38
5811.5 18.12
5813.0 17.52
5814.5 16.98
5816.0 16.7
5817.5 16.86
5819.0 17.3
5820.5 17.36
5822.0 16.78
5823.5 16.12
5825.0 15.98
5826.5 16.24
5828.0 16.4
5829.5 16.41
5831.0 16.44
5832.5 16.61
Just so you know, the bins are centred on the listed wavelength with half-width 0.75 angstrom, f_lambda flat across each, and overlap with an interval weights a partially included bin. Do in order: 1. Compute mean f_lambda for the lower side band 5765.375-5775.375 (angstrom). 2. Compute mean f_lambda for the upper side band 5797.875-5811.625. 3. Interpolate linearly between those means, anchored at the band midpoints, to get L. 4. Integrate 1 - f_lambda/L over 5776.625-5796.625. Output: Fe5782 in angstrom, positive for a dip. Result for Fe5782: 1.5 angstrom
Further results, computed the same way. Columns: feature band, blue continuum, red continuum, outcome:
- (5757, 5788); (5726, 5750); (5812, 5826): 0.4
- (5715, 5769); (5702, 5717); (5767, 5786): -0.9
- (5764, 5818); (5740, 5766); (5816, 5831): -1.0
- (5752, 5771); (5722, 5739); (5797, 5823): 0.4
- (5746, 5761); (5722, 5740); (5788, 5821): 0.3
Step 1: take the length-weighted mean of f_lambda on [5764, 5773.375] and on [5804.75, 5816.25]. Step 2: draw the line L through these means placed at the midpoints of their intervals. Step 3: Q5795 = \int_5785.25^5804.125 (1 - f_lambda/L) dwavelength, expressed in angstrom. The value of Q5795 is 0.9 angstrom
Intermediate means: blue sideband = 16.9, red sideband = 17.8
